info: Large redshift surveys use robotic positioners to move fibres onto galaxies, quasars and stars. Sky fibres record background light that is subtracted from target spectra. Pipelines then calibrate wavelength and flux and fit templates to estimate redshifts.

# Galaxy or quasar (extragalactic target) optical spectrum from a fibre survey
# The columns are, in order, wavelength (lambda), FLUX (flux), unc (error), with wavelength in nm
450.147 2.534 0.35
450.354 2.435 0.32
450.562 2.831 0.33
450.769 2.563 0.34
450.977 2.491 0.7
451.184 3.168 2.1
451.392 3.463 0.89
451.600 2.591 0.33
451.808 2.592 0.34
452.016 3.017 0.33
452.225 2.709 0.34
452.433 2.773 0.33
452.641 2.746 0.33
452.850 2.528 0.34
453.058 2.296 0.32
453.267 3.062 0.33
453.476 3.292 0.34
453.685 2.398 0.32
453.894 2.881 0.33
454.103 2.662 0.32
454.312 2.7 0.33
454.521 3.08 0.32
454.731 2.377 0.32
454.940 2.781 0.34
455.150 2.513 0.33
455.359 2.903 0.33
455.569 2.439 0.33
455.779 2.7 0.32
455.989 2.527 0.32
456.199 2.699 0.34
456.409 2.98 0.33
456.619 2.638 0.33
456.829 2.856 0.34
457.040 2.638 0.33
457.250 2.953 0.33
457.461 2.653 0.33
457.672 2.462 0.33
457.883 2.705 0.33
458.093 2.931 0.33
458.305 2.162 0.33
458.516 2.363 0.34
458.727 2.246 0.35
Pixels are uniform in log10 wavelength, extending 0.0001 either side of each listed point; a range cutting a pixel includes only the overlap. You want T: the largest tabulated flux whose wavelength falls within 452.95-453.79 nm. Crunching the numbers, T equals 3.292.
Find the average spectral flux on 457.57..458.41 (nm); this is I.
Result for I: 2.56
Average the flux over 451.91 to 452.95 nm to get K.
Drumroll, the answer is 2.75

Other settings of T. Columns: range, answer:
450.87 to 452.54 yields 3.463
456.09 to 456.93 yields 2.98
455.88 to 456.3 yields 2.699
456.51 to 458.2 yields 2.953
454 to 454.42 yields 2.7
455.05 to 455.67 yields 2.903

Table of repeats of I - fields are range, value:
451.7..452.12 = 2.8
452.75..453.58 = 2.8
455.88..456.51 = 2.73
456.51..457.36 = 2.77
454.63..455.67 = 2.61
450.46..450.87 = 2.7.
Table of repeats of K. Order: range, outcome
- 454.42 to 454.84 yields 2.72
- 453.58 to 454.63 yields 2.74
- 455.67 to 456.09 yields 2.61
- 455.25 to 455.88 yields 2.68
